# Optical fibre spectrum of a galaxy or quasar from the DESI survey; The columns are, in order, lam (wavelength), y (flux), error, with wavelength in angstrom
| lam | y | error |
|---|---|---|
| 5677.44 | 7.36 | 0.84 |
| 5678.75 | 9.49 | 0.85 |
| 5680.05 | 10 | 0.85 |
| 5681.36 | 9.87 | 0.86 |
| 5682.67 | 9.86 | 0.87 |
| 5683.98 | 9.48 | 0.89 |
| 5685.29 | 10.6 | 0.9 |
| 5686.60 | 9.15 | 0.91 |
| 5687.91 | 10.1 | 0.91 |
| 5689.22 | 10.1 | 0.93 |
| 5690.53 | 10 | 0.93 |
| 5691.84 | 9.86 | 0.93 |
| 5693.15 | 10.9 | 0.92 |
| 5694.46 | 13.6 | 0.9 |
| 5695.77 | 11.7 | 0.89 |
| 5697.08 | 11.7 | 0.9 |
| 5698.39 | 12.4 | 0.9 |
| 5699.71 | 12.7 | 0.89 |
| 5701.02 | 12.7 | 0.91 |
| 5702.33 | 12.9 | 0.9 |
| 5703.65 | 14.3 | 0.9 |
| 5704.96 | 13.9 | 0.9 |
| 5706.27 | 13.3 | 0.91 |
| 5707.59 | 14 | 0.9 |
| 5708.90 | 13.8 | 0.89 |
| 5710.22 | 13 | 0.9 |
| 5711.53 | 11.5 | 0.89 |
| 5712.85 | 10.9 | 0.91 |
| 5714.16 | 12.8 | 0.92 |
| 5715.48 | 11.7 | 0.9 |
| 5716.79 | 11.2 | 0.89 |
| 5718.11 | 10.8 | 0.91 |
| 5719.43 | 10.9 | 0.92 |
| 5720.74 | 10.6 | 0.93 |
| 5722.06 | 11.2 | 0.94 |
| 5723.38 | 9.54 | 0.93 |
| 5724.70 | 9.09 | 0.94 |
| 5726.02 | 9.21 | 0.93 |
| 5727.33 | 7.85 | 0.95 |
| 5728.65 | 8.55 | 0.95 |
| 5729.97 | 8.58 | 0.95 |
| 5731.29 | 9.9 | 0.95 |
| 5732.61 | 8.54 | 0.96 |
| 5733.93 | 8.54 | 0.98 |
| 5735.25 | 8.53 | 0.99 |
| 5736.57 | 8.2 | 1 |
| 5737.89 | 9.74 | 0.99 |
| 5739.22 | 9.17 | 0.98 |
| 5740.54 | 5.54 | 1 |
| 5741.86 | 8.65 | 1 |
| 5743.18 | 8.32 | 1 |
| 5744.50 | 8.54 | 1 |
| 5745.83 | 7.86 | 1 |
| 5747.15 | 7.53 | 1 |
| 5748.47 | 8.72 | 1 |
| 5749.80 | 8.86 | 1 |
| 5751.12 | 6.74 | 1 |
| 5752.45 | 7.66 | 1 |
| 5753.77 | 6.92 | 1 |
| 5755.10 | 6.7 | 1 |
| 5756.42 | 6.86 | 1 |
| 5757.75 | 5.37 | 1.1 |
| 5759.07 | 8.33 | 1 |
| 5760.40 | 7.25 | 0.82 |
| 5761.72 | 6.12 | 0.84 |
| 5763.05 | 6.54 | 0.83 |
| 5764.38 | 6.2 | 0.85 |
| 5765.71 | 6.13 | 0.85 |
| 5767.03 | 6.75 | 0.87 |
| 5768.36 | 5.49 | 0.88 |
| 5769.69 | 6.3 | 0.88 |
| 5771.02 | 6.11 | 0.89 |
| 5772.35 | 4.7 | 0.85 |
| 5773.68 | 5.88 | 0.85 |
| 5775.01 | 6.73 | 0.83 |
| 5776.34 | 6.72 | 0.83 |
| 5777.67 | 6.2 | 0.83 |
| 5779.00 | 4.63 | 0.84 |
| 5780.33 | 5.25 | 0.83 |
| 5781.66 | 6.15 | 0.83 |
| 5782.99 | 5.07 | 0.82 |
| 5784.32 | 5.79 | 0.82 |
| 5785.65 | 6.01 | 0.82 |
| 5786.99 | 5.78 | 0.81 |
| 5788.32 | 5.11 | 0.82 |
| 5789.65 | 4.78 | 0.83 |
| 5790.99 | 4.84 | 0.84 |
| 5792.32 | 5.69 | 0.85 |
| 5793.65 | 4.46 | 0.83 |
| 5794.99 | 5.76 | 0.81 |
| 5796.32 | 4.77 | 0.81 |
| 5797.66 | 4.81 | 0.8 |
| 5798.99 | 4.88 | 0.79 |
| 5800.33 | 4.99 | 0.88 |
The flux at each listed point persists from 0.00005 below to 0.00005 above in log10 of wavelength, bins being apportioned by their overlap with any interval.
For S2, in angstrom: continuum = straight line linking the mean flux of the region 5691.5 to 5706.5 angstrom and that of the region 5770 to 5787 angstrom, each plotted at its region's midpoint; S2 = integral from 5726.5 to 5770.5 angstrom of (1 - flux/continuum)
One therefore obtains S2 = 3.8 angstrom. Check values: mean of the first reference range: 12.5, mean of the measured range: 7.61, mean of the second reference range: 5.78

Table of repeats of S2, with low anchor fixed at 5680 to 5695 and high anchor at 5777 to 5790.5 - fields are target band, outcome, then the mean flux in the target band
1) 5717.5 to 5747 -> -3.32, 8.96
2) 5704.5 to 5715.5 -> -4.38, 12.8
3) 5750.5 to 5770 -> 0.04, 6.63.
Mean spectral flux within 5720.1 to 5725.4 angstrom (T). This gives 10.1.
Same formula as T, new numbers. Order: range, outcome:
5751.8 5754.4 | 7.31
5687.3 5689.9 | 10.1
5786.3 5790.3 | 5.23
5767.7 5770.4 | 5.89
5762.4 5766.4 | 6.3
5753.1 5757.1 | 6.83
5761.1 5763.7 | 6.32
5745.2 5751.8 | 7.94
